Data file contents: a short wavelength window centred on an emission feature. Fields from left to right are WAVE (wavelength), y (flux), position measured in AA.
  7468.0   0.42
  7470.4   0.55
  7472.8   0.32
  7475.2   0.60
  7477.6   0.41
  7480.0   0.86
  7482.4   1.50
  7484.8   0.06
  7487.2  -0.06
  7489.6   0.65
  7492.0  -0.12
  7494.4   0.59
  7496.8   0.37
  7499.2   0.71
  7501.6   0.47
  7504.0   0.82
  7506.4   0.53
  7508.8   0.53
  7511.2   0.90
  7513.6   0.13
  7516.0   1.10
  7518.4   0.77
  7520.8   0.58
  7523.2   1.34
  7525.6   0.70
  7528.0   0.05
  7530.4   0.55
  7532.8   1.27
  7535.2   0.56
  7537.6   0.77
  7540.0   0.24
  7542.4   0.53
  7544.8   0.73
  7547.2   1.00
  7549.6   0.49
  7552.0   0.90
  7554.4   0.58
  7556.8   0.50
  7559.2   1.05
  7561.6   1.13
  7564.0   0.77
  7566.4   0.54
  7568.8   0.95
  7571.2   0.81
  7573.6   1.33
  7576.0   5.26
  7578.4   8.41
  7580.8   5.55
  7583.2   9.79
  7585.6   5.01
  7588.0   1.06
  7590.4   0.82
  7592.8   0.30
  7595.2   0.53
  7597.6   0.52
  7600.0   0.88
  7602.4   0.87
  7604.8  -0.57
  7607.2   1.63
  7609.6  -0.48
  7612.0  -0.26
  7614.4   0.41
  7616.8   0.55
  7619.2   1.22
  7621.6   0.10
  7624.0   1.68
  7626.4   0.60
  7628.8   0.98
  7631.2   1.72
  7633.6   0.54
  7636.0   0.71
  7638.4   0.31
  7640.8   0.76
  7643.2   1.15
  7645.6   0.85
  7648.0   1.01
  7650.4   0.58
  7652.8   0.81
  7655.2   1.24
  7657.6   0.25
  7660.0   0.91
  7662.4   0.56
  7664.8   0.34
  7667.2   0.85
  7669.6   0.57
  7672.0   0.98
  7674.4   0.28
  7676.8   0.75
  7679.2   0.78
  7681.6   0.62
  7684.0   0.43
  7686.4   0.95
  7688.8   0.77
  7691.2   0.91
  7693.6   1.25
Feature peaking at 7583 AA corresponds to [O II]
